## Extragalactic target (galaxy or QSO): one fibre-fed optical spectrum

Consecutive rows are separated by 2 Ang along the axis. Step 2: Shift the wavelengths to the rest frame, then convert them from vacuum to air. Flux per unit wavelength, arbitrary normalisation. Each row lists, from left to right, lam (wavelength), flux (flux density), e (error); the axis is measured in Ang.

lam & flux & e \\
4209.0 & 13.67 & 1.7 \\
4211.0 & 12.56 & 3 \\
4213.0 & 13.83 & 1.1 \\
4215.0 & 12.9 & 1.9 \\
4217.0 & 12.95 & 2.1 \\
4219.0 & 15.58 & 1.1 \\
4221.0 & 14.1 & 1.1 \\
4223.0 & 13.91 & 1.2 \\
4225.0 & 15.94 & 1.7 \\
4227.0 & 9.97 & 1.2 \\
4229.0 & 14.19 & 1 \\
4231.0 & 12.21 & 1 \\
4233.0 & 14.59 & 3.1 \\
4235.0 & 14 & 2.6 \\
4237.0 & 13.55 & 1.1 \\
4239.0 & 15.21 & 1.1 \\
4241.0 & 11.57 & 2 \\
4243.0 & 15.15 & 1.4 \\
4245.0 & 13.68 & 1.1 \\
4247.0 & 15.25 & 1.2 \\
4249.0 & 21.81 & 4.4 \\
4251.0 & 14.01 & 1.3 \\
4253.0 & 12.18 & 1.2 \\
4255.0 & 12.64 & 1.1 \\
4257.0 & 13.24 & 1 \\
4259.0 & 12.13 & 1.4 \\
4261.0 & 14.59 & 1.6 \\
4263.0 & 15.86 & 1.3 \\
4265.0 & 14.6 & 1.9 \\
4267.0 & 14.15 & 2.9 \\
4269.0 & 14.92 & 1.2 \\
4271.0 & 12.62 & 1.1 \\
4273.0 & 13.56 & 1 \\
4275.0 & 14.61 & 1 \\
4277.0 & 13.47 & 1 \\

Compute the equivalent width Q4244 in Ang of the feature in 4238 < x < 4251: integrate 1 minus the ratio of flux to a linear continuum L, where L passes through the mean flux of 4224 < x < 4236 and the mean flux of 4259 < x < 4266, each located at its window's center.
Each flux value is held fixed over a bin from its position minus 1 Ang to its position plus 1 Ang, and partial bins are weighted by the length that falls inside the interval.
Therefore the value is -1.24 Ang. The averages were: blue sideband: 13.5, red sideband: 14.6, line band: 15.3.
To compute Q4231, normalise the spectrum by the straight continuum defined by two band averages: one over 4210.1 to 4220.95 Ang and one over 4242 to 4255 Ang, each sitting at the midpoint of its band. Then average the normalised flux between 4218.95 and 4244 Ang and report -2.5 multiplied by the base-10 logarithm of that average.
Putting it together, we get 0.044 mag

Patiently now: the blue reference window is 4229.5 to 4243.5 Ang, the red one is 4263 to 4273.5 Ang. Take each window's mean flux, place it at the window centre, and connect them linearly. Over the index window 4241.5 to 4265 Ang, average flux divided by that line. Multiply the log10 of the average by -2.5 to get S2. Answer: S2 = -0.04 mag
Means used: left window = 13.7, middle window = 14.5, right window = 14.2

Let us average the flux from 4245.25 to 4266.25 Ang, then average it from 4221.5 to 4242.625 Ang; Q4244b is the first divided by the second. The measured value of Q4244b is 1.07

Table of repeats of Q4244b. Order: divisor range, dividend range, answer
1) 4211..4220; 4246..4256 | 1.11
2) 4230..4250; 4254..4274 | 0.94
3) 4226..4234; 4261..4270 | 1.17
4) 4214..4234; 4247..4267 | 1.07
